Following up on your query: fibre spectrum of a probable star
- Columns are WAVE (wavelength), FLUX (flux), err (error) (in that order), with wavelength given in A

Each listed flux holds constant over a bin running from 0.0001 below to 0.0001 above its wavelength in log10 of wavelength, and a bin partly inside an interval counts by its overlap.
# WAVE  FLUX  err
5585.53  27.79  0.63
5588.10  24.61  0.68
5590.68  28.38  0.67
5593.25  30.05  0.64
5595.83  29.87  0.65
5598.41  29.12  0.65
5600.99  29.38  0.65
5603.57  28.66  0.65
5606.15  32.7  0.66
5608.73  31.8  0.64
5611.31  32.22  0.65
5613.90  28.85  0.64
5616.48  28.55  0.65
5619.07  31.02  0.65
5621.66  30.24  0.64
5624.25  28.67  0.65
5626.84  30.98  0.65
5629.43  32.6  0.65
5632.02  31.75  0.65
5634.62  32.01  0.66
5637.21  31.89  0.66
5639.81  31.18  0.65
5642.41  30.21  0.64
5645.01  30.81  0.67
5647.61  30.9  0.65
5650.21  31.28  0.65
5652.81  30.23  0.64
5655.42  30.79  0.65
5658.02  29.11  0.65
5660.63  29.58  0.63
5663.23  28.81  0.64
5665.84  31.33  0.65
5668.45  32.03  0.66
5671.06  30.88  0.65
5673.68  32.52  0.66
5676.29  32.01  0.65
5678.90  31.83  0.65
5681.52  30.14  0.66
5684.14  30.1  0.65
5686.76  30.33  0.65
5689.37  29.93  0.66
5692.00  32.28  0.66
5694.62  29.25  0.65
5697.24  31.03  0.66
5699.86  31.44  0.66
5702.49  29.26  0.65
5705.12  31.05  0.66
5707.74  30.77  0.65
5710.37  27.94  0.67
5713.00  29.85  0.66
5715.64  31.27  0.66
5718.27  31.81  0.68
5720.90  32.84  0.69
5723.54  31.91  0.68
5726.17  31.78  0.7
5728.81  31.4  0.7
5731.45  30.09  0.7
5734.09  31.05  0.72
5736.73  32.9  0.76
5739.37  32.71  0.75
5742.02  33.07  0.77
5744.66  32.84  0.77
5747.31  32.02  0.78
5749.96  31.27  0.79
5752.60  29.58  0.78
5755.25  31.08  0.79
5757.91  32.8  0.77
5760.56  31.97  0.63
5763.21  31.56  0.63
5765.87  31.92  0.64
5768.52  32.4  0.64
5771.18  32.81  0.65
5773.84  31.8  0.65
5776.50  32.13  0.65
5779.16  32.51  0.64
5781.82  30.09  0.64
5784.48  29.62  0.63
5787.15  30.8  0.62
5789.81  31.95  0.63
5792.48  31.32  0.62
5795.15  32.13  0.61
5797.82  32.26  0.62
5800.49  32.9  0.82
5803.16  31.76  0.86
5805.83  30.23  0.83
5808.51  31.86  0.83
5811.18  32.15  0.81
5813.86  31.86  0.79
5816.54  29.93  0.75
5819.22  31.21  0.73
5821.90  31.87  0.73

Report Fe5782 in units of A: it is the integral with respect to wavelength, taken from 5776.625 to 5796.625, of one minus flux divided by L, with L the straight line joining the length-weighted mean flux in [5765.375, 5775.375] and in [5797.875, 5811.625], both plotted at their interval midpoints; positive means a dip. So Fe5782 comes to 0.5 A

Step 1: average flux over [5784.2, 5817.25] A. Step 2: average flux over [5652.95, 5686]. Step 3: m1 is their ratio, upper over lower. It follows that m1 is 1.0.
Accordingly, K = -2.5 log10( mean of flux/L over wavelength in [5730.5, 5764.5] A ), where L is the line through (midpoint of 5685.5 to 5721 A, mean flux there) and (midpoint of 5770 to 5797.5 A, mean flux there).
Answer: -0.02 mag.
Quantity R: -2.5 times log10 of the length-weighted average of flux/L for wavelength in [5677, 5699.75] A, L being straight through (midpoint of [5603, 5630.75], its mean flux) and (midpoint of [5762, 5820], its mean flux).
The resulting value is 0.01 mag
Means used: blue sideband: 30.6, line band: 30.7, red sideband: 31.6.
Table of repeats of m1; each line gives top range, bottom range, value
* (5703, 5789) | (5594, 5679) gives 1.03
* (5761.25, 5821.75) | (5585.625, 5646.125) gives 1.05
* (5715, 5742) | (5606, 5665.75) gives 1.04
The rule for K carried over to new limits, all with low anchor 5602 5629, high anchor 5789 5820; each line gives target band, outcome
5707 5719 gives 0.03 mag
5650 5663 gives 0.02 mag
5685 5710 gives 0.02 mag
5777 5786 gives 0.02 mag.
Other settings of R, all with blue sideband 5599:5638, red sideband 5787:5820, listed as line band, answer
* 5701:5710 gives 0.04 mag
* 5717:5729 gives -0.03 mag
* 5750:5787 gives 0.00 mag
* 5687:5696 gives 0.02 mag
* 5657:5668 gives 0.04 mag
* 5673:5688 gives 0.00 mag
